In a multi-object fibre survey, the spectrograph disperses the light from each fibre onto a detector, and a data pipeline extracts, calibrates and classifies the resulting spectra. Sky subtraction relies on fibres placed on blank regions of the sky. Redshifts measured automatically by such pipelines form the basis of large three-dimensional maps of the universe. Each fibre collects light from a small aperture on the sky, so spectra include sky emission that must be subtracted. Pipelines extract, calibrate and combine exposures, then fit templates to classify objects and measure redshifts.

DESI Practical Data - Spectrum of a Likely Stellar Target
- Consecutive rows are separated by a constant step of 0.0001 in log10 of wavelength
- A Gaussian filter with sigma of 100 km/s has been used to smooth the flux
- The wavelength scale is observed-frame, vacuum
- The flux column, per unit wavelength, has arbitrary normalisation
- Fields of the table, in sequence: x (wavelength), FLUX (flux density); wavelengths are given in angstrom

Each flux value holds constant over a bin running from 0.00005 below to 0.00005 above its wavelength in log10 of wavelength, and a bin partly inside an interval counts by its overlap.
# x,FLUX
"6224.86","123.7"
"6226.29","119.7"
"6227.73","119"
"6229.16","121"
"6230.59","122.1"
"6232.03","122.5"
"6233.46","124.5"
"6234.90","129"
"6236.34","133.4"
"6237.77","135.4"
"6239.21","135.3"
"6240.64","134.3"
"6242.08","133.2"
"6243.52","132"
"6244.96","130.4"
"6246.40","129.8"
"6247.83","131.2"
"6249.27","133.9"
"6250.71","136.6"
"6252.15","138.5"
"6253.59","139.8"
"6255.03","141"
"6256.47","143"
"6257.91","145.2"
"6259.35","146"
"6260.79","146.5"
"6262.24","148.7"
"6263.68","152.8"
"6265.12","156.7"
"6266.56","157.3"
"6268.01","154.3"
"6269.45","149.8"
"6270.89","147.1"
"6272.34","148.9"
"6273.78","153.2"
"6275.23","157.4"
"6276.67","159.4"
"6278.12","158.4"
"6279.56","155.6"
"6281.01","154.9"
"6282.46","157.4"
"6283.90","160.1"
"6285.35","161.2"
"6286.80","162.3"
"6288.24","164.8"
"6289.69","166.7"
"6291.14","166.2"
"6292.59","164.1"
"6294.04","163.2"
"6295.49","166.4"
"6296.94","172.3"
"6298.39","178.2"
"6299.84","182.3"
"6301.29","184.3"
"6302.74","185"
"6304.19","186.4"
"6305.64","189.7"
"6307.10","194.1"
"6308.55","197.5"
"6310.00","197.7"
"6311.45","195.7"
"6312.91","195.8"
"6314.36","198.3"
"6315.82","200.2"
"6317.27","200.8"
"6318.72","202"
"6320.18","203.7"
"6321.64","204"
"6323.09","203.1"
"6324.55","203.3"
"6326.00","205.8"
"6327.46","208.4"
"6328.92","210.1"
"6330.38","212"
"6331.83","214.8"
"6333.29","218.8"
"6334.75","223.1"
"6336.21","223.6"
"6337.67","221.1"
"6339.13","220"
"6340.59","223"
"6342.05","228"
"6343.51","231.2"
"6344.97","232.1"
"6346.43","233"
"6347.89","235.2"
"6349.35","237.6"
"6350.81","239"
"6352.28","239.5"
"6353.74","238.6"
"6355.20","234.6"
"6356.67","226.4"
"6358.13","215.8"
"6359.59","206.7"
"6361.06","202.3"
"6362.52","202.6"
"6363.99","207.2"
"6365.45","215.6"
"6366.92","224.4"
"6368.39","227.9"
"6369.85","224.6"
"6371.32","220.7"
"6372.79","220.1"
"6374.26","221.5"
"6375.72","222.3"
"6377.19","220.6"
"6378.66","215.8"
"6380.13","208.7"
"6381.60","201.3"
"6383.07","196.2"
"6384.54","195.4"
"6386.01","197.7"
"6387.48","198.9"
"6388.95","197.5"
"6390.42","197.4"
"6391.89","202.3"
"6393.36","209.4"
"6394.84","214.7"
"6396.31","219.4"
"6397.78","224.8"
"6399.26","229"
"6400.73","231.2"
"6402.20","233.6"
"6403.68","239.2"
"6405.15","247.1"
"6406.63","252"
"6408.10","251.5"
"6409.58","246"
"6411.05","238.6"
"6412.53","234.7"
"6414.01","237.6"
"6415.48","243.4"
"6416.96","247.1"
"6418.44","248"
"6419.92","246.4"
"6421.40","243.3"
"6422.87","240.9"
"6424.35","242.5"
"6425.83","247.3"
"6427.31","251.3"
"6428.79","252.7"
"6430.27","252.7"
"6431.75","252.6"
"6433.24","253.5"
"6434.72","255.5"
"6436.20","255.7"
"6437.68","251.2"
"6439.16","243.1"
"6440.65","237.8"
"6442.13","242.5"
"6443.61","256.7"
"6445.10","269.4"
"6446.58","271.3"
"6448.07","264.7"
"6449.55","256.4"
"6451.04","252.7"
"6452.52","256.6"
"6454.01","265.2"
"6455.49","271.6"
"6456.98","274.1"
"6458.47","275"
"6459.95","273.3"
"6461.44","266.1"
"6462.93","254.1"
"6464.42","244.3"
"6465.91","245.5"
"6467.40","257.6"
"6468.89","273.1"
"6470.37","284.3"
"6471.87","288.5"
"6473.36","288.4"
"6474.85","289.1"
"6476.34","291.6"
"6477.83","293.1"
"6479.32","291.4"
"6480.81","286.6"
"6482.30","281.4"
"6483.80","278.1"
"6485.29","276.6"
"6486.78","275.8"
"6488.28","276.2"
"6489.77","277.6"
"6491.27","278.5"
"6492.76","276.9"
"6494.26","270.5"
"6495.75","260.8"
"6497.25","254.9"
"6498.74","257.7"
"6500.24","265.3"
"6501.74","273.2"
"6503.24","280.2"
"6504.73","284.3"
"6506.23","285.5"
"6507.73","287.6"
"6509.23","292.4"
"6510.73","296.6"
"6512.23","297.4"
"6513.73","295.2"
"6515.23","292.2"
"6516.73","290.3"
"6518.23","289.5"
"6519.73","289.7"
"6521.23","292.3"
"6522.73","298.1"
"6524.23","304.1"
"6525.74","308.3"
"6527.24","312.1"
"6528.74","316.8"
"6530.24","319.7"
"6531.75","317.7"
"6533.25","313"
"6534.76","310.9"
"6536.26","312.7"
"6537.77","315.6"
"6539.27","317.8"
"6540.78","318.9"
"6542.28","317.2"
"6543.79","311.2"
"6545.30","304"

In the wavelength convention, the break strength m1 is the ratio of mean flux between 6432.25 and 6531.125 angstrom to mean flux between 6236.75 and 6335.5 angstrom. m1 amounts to 1.63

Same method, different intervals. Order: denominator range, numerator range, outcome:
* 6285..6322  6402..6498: 1.42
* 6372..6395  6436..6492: 1.30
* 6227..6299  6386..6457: 1.65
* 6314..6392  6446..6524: 1.29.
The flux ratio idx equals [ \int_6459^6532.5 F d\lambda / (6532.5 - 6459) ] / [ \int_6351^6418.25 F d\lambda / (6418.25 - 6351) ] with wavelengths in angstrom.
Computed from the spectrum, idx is 1.28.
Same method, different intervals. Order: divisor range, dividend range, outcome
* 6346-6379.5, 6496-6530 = 1.30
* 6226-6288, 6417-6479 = 1.83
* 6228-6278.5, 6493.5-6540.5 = 2.09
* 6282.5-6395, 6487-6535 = 1.41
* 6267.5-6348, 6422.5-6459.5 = 1.36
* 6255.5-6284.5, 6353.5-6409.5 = 1.43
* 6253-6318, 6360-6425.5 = 1.34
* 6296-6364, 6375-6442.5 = 1.11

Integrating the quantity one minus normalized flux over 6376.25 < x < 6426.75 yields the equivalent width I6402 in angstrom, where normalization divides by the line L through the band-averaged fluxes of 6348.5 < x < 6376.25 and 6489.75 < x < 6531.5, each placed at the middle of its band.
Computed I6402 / 2.8 angstrom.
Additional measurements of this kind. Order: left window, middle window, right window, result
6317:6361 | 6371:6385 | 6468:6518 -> 1.4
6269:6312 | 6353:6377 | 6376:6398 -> -2.6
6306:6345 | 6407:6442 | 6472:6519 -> 0.7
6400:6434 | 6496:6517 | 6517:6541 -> 1.0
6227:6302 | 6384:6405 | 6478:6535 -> 0.8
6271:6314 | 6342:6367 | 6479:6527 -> -2.5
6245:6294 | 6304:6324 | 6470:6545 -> -2.3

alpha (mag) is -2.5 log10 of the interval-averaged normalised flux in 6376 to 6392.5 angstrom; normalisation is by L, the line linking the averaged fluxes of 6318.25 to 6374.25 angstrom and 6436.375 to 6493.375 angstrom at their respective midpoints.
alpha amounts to 0.159 mag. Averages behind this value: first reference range 220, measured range 203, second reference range 269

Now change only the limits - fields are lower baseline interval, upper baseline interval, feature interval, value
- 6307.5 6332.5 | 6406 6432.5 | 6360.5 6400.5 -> 0.08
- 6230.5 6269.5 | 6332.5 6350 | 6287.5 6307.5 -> 0.06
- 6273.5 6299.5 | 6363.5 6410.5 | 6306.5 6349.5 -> -0.14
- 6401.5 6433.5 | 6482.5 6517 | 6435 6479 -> -0.02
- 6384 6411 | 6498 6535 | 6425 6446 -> -0.03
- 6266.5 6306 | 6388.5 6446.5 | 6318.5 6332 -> -0.11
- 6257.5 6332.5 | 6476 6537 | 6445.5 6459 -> -0.02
